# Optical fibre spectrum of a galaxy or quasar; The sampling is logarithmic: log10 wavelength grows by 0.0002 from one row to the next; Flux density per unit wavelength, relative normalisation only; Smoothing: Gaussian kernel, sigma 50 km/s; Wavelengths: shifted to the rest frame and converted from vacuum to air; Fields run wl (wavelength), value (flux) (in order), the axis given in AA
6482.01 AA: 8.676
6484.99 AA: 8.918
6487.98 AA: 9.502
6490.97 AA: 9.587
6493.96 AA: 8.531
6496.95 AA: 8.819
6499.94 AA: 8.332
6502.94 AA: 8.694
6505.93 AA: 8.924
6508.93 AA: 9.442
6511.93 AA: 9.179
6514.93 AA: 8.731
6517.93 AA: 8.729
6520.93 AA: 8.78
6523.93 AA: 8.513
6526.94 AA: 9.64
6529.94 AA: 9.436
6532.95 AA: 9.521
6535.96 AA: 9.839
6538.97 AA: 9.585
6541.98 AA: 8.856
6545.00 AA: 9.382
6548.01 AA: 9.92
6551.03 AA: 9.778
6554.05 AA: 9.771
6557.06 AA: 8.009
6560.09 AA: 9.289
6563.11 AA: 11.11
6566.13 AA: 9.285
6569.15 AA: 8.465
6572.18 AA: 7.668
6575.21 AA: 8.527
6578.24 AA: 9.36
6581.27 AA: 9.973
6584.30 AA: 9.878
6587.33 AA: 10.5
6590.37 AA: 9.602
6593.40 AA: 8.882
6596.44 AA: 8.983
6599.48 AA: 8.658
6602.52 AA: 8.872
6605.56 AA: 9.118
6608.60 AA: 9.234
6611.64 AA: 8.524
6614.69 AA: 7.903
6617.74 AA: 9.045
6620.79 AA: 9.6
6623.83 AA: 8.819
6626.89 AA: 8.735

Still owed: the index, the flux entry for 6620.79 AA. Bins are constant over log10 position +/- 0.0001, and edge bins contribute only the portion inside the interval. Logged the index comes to 9.6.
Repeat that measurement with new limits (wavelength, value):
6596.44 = 8.983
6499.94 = 8.332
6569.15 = 8.465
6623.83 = 8.819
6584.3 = 9.878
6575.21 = 8.527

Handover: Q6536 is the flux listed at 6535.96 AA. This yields 9.839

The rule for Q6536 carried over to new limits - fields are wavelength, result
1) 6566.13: 9.285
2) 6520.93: 8.78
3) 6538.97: 9.585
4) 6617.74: 9.045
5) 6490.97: 9.587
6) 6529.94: 9.436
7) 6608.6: 9.234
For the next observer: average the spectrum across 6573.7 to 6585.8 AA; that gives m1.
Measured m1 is 9.43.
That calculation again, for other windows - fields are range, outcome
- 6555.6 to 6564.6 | 9.47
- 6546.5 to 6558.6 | 9.37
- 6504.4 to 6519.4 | 9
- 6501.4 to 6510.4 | 9.01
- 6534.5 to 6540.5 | 9.71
